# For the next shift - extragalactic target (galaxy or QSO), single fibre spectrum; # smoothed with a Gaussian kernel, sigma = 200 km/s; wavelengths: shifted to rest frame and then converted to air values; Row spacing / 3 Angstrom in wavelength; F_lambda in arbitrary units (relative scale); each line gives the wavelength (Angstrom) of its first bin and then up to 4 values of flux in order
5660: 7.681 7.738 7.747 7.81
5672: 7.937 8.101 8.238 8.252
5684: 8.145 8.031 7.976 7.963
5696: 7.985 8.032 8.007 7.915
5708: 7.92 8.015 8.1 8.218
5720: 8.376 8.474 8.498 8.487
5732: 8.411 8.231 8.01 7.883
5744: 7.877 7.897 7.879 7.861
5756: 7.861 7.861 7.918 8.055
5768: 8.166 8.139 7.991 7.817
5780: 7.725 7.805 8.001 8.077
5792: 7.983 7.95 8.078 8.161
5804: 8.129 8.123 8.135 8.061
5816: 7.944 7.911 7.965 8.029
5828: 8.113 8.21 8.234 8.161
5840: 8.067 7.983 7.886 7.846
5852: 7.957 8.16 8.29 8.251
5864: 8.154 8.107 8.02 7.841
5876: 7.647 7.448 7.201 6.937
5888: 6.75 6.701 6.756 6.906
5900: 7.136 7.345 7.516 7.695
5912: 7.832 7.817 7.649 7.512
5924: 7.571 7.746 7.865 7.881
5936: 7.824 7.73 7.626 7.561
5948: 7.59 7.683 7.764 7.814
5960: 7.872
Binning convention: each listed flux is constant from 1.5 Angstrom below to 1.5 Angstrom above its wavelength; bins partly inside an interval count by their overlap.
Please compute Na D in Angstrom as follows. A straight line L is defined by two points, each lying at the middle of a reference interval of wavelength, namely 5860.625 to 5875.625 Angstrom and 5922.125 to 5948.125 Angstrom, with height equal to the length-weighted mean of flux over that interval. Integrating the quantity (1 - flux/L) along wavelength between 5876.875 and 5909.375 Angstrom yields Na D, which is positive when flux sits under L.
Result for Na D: 3.3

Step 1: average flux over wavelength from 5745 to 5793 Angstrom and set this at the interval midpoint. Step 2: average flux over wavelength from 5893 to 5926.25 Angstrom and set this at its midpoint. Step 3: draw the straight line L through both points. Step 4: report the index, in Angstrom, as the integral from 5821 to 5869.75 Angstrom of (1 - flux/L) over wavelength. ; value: -2.6 Angstrom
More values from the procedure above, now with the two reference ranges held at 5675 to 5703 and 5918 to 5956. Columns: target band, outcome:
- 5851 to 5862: -0.5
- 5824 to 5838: -0.5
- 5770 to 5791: 0.0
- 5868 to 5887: 0.7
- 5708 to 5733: -0.8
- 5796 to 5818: -0.5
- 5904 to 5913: 0.1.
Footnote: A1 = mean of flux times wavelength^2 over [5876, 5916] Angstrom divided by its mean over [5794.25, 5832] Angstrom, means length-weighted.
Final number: 0.92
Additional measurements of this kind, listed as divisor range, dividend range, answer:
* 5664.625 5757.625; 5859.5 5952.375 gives 1.00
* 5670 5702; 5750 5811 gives 1.02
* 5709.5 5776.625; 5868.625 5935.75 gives 0.97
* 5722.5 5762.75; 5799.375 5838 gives 1.03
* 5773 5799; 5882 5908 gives 0.92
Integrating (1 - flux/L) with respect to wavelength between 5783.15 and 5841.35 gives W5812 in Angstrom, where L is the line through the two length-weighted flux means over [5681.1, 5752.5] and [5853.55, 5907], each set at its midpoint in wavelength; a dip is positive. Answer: -2.3 Angstrom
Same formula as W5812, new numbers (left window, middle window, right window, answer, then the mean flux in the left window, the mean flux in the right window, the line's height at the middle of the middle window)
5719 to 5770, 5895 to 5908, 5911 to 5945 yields 0.9 Angstrom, 8.1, 7.72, 7.78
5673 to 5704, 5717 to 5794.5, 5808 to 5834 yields 0.1 Angstrom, 8.07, 8.06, 8.06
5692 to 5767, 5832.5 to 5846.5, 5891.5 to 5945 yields -0.6 Angstrom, 8.07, 7.54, 7.76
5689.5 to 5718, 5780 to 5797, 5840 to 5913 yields -0.3 Angstrom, 8.01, 7.61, 7.81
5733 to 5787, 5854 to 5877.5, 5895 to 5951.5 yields -1.0 Angstrom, 7.95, 7.6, 7.72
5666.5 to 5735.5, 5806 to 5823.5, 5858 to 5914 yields -0.7 Angstrom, 8.13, 7.48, 7.73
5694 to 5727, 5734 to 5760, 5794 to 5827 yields 0.6 Angstrom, 8.13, 8.05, 8.1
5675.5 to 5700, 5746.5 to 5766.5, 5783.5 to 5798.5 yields 0.3 Angstrom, 8.08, 8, 8.03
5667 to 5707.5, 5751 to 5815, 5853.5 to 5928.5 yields -1.5 Angstrom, 8.02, 7.56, 7.81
